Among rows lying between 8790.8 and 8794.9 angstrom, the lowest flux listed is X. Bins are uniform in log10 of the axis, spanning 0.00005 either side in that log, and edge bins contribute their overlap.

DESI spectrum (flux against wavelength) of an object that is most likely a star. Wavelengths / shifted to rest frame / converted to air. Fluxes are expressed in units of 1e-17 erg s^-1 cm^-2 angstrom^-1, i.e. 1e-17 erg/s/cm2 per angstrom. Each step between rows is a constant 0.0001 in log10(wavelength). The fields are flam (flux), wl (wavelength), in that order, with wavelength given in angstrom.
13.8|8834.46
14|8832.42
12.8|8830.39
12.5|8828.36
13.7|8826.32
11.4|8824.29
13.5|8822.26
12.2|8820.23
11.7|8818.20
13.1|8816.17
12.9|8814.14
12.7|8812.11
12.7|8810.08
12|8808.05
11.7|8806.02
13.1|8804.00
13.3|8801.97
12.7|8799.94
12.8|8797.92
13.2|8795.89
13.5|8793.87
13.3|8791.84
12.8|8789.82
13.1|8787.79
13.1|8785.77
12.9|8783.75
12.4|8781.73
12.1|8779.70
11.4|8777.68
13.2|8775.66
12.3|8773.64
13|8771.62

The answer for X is 13.3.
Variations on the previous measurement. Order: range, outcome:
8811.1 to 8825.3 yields 11.4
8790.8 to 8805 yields 12.7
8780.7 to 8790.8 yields 12.4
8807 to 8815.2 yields 12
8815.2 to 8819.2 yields 11.7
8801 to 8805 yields 13.1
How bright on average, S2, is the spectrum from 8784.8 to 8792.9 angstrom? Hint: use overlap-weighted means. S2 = 13.1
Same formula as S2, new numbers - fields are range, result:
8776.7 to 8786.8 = 12.4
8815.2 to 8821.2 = 12.3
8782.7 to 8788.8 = 13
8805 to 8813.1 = 12.3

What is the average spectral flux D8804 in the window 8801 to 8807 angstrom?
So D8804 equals 12.7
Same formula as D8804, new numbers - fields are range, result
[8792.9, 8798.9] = 13.2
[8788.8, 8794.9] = 13.2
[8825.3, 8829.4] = 13.1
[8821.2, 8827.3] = 12.9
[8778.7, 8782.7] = 12.2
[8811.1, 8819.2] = 12.6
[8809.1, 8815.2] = 12.8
